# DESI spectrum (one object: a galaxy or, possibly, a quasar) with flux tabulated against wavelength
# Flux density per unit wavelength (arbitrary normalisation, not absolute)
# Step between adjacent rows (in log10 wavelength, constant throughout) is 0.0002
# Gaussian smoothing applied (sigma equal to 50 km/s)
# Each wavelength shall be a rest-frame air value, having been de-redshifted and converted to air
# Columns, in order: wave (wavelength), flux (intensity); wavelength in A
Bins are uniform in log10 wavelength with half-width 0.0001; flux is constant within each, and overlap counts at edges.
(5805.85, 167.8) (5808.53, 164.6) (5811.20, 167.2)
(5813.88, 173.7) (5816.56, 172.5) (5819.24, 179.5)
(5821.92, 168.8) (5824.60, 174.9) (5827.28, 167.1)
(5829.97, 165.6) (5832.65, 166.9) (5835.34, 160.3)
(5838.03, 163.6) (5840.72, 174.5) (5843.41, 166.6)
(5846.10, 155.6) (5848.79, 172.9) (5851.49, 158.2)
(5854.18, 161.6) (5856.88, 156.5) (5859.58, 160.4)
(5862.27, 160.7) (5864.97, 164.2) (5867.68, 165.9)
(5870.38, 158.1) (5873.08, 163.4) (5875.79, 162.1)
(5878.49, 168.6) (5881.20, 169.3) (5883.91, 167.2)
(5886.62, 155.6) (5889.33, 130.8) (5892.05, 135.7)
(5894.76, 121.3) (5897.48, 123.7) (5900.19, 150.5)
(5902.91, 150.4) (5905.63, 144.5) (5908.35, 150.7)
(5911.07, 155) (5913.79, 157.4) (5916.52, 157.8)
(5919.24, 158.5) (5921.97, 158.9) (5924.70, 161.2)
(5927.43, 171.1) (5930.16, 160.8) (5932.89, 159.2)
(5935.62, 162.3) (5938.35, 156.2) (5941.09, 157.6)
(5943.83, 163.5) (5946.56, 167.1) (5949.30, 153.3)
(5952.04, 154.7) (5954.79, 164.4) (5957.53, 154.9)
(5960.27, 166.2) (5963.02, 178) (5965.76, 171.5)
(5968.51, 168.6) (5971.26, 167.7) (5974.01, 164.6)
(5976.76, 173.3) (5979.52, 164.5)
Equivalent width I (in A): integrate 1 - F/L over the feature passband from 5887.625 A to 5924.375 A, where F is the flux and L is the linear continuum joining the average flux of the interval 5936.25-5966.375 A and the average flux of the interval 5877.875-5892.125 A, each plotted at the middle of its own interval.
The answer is 2.6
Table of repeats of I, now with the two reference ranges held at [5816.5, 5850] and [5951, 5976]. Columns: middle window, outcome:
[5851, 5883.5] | 0.96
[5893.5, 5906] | 2.20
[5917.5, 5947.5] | 0.92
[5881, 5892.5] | 1.10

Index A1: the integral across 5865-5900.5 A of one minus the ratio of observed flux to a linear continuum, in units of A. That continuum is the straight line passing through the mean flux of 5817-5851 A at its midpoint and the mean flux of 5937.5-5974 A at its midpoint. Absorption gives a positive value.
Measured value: 3.0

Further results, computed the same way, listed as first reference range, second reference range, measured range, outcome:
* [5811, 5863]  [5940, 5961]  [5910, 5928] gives 0.2 A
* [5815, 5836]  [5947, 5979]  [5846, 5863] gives 0.8 A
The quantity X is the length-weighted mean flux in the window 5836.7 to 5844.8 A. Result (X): 168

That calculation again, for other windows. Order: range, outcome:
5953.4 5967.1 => 167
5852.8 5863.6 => 160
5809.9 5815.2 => 170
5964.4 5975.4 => 168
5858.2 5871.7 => 162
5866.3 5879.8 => 164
